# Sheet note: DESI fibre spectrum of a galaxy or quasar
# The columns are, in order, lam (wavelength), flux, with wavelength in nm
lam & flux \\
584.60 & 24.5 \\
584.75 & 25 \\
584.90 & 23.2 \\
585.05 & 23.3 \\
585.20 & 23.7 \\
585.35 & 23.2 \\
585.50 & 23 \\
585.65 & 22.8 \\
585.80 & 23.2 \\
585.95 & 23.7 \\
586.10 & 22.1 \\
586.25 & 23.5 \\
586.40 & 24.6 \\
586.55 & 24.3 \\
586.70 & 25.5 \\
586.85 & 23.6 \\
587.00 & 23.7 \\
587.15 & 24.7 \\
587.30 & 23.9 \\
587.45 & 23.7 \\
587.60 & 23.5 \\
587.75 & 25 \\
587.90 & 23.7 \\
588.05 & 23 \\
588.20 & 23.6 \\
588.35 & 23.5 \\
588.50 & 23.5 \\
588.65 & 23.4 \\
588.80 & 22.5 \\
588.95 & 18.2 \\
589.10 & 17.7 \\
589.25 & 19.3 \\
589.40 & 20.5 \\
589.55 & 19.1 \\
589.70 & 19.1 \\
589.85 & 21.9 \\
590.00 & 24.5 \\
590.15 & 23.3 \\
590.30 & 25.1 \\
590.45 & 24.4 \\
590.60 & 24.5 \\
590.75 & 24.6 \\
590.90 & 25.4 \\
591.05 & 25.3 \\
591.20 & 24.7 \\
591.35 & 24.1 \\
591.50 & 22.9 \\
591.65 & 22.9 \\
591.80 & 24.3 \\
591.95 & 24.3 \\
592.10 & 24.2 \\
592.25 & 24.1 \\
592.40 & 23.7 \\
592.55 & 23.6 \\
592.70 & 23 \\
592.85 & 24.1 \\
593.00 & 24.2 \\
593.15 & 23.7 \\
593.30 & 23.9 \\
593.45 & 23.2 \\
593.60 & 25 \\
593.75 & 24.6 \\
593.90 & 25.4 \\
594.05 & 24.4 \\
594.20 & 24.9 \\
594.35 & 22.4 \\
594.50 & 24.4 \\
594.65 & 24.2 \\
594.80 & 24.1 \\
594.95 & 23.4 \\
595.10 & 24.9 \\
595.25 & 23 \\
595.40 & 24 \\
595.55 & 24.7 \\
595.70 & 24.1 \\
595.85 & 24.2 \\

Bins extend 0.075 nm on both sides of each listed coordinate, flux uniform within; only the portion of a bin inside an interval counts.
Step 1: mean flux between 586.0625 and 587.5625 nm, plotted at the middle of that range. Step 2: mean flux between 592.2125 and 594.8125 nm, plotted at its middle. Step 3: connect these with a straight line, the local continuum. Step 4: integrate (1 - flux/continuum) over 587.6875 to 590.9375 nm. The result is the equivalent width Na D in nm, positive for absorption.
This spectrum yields 0.21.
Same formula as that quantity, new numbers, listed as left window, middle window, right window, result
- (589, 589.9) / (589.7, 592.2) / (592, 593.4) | -0.29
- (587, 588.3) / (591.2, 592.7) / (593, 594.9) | 0.02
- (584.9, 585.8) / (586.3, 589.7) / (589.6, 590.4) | 0.04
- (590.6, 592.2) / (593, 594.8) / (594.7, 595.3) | -0.01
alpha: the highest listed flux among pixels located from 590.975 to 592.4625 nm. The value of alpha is 25.3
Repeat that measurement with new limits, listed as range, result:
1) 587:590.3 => 25.1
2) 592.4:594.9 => 25.4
